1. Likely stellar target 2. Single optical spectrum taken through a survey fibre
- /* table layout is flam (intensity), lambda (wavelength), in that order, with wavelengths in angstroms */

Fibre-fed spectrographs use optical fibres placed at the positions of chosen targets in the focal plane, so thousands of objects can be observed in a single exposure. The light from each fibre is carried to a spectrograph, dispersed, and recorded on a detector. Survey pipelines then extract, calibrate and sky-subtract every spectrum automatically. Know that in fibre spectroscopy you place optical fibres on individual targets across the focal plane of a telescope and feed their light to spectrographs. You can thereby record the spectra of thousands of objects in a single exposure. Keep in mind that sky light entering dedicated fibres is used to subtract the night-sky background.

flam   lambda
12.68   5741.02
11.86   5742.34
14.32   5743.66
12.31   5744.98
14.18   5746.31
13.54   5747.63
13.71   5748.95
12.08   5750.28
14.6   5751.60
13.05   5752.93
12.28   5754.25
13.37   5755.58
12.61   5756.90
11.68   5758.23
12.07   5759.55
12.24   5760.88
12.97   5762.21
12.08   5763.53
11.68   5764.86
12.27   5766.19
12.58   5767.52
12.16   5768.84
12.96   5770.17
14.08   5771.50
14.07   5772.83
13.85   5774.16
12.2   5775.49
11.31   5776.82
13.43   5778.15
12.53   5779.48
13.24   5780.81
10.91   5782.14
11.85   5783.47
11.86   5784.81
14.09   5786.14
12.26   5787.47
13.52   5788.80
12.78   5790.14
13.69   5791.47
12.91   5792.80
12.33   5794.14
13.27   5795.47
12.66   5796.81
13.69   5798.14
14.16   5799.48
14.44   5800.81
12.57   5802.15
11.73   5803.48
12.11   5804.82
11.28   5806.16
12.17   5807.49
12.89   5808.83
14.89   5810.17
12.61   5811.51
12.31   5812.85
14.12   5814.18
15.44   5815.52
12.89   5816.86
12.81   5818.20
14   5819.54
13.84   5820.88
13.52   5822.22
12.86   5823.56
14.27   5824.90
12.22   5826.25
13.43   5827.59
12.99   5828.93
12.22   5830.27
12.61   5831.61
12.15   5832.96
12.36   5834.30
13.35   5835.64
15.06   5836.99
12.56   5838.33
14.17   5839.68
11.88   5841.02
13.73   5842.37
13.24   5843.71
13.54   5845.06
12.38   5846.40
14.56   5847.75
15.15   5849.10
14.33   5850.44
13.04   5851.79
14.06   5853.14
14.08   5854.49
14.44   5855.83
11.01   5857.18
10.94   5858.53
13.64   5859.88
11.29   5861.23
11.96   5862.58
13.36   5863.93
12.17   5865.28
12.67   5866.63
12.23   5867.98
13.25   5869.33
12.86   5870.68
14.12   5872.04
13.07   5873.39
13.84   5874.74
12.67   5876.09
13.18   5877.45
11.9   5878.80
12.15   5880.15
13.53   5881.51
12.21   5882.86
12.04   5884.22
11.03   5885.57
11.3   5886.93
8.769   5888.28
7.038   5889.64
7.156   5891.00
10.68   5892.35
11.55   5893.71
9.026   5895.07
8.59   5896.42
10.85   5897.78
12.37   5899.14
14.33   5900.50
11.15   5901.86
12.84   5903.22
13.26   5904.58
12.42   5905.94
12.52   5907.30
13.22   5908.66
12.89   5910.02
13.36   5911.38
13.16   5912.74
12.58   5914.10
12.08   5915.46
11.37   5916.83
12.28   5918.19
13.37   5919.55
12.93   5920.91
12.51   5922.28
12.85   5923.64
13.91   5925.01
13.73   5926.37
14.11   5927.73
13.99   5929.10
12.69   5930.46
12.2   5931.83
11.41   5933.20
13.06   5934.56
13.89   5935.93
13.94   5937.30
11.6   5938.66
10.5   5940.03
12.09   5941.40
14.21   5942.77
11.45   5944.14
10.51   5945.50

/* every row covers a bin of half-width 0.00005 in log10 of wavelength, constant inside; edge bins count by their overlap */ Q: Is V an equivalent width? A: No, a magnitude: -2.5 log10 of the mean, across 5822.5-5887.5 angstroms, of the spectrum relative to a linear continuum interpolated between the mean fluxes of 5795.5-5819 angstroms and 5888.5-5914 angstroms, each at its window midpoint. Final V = -0.06 mag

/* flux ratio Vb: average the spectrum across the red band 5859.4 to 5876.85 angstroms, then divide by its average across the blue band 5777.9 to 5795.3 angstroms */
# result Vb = 1.01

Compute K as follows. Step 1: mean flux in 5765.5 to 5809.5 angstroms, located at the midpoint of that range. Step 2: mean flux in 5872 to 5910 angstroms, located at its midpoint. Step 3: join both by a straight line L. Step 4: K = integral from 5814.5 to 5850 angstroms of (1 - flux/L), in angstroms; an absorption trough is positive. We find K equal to -3.1 angstroms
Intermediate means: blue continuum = 12.8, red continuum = 11.7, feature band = 13.4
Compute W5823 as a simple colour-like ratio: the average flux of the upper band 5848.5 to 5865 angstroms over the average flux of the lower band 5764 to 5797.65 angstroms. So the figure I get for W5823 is 1.03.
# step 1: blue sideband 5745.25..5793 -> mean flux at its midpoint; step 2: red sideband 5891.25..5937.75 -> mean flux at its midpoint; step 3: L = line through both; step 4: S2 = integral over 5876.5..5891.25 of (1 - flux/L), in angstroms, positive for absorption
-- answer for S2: 1.7 angstroms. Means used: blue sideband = 12.8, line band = 11.1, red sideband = 12.4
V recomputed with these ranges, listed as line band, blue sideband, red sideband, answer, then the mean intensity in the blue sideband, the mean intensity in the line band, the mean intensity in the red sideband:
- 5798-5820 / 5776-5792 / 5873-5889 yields -0.06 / 12.6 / 13.2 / 12.1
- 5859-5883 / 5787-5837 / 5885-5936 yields -0.03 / 13.1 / 12.8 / 12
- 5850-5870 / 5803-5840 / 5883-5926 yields -0.03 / 13.1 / 12.8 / 11.7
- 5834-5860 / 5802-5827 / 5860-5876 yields -0.04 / 13.1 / 13.4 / 12.8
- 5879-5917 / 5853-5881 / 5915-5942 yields 0.11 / 12.8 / 11.6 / 12.7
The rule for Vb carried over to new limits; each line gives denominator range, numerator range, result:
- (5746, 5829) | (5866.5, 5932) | 0.94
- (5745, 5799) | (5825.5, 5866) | 1.02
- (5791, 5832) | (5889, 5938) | 0.93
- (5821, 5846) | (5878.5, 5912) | 0.87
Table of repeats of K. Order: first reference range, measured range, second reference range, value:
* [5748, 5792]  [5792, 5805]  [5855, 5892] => -0.5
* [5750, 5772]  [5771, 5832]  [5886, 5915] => -3.7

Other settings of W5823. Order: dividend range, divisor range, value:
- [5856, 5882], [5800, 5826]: 0.96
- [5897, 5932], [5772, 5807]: 1.00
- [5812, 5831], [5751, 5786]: 1.06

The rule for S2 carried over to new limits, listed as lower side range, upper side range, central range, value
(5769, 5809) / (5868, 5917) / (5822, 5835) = -0.39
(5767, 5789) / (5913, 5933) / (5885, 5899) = 3.43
